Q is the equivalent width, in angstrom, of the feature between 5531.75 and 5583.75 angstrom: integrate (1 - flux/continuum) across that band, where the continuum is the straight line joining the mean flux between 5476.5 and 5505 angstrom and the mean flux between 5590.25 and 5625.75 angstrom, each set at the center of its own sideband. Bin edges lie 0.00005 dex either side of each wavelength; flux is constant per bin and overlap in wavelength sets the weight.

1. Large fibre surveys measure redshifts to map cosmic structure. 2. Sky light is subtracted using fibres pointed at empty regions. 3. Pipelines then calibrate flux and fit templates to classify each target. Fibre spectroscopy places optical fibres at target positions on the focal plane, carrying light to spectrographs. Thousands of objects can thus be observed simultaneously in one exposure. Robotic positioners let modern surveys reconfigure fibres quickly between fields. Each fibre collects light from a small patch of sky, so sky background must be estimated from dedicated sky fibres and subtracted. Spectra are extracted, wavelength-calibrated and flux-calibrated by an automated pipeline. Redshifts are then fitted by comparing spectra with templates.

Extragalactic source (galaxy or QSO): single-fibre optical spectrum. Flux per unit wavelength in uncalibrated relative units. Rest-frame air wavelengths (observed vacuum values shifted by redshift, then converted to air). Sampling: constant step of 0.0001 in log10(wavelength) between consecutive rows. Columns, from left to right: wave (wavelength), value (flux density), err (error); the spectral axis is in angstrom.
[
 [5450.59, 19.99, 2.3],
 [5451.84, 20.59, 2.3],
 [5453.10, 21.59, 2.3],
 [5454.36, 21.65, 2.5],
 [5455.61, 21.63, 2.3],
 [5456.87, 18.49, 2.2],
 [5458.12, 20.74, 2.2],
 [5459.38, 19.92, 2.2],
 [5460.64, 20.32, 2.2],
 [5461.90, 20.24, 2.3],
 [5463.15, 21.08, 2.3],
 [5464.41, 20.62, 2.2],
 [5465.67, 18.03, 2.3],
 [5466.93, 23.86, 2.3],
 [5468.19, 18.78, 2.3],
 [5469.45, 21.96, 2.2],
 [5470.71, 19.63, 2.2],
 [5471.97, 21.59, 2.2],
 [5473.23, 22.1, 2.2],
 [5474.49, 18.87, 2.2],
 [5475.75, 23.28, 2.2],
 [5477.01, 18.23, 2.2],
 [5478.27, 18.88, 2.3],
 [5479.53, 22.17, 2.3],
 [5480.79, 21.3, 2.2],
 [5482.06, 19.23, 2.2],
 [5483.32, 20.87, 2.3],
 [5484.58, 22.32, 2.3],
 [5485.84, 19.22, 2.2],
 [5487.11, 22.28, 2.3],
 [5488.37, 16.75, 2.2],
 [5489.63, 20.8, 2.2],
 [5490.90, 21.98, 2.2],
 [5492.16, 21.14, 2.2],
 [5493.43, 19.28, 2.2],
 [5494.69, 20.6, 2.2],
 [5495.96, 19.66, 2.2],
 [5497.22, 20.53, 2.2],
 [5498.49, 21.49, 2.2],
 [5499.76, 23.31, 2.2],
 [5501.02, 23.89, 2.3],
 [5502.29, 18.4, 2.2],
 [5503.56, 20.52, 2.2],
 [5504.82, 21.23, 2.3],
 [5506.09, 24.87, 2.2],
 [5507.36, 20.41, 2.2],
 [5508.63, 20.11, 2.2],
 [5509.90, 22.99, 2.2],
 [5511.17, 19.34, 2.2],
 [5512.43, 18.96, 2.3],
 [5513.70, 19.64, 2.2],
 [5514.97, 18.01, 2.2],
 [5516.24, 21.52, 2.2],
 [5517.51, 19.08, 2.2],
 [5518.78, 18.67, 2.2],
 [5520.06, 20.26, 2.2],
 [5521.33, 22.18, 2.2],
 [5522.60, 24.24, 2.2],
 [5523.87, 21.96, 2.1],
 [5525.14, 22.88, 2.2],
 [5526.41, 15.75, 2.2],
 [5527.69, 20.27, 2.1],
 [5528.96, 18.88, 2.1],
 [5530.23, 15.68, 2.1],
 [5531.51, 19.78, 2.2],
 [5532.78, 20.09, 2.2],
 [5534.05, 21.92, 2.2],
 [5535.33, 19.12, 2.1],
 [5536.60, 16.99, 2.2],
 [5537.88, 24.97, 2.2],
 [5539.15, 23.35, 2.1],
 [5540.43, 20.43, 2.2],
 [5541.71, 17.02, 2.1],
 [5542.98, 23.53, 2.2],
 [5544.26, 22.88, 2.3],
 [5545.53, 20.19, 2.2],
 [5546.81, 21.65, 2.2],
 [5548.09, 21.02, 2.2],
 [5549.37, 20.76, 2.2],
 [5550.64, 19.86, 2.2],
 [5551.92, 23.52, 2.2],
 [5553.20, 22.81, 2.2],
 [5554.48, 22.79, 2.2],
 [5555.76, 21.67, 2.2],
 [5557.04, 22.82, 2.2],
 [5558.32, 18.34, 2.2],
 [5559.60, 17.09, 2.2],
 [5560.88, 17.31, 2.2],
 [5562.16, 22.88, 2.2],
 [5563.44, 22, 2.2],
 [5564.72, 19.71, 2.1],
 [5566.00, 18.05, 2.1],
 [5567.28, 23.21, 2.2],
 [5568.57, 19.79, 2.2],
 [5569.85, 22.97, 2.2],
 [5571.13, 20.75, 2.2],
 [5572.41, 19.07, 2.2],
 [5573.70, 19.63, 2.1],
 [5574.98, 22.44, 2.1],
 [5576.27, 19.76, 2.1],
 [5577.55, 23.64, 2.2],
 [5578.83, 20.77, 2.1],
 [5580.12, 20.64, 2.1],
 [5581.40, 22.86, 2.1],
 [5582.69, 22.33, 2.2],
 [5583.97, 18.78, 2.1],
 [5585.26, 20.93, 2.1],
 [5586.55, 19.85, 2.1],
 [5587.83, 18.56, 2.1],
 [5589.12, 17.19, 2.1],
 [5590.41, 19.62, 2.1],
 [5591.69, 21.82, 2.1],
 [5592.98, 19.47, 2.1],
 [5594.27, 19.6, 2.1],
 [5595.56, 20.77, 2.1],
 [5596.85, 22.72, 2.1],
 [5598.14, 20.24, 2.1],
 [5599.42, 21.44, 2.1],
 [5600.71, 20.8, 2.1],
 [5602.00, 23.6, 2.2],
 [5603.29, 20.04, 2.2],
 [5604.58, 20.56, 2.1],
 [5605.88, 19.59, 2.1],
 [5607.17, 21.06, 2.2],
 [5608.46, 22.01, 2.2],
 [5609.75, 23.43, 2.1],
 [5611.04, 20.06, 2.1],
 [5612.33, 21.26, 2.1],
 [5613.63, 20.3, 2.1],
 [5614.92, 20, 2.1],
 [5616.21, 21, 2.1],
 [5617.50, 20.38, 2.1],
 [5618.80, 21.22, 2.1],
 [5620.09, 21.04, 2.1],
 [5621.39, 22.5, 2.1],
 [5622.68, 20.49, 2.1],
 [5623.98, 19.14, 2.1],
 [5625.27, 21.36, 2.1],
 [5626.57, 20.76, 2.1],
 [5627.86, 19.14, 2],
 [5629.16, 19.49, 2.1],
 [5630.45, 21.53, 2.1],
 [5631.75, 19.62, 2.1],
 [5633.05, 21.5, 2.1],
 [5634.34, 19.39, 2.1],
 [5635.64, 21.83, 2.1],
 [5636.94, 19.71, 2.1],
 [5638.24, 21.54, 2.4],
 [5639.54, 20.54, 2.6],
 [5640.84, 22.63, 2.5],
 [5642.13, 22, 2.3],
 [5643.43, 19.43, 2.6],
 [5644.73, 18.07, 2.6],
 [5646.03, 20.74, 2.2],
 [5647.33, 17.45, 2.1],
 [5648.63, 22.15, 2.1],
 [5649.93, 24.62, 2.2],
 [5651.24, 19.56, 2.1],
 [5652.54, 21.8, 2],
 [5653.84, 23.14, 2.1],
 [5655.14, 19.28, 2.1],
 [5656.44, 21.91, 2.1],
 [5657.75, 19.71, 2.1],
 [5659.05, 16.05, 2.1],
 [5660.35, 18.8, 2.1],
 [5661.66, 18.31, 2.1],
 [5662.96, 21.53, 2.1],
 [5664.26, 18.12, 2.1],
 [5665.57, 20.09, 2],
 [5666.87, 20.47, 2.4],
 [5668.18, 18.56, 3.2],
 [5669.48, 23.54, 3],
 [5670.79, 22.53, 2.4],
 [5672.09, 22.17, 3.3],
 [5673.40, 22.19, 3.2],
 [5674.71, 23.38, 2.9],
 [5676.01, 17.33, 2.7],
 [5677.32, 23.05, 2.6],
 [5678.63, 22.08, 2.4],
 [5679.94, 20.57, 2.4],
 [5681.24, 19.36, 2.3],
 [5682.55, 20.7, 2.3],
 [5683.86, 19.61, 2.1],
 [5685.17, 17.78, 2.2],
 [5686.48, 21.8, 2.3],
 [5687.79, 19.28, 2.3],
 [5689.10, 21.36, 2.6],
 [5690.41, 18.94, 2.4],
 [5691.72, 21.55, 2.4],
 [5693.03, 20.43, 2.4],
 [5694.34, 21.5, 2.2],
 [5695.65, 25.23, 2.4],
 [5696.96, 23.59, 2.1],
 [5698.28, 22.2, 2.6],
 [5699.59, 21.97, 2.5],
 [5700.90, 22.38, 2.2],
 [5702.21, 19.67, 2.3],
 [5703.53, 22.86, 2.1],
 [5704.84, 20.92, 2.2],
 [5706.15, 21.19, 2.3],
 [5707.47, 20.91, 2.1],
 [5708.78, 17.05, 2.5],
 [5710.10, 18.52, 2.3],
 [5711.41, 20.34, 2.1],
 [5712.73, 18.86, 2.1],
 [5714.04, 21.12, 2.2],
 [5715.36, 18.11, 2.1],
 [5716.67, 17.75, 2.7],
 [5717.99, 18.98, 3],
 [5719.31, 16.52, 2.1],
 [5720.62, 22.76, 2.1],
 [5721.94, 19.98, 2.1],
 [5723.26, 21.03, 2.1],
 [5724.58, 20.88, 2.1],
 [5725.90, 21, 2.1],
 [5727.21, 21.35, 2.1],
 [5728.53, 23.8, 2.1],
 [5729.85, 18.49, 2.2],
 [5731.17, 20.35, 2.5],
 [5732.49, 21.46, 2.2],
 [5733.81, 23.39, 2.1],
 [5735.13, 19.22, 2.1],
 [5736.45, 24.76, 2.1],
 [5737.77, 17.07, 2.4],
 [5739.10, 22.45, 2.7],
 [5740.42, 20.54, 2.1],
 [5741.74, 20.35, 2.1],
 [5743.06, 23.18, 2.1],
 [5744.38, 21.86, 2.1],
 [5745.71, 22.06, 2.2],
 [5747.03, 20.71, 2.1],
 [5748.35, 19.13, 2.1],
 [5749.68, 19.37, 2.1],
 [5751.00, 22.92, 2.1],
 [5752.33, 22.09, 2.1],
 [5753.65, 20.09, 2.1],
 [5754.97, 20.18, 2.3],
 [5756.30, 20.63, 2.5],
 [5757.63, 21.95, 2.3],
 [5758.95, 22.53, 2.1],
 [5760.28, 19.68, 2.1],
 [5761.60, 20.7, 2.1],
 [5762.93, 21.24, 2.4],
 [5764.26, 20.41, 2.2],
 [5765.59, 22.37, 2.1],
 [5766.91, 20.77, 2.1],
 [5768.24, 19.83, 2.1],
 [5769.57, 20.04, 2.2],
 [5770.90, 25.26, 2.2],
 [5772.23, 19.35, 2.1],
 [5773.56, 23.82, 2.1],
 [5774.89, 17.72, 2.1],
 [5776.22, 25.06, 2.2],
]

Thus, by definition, -0.5 angstrom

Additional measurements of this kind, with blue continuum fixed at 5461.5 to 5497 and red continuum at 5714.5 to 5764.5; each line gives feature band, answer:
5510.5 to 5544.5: 0.54 angstrom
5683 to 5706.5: -0.57 angstrom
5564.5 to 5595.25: 0.20 angstrom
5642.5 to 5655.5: 0.00 angstrom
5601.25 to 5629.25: -0.28 angstrom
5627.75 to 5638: 0.14 angstrom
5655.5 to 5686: 0.54 angstrom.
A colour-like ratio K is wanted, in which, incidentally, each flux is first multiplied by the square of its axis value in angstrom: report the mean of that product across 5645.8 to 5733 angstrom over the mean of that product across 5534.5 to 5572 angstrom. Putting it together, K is 1.03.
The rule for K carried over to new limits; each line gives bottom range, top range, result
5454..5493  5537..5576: 1.05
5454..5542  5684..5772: 1.10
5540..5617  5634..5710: 1.03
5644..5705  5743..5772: 1.05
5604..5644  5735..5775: 1.06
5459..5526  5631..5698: 1.06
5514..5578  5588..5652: 1.03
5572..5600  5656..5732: 1.04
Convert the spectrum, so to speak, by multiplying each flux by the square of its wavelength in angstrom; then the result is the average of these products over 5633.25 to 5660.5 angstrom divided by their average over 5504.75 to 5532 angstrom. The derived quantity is 1.1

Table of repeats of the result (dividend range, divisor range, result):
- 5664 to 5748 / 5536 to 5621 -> 1.04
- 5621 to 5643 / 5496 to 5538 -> 1.06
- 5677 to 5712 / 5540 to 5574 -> 1.05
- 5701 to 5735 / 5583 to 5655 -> 1.02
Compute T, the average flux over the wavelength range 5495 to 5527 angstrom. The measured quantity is 20.8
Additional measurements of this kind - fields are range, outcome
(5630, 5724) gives 20.6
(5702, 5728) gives 20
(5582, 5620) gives 20.7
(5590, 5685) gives 20.7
